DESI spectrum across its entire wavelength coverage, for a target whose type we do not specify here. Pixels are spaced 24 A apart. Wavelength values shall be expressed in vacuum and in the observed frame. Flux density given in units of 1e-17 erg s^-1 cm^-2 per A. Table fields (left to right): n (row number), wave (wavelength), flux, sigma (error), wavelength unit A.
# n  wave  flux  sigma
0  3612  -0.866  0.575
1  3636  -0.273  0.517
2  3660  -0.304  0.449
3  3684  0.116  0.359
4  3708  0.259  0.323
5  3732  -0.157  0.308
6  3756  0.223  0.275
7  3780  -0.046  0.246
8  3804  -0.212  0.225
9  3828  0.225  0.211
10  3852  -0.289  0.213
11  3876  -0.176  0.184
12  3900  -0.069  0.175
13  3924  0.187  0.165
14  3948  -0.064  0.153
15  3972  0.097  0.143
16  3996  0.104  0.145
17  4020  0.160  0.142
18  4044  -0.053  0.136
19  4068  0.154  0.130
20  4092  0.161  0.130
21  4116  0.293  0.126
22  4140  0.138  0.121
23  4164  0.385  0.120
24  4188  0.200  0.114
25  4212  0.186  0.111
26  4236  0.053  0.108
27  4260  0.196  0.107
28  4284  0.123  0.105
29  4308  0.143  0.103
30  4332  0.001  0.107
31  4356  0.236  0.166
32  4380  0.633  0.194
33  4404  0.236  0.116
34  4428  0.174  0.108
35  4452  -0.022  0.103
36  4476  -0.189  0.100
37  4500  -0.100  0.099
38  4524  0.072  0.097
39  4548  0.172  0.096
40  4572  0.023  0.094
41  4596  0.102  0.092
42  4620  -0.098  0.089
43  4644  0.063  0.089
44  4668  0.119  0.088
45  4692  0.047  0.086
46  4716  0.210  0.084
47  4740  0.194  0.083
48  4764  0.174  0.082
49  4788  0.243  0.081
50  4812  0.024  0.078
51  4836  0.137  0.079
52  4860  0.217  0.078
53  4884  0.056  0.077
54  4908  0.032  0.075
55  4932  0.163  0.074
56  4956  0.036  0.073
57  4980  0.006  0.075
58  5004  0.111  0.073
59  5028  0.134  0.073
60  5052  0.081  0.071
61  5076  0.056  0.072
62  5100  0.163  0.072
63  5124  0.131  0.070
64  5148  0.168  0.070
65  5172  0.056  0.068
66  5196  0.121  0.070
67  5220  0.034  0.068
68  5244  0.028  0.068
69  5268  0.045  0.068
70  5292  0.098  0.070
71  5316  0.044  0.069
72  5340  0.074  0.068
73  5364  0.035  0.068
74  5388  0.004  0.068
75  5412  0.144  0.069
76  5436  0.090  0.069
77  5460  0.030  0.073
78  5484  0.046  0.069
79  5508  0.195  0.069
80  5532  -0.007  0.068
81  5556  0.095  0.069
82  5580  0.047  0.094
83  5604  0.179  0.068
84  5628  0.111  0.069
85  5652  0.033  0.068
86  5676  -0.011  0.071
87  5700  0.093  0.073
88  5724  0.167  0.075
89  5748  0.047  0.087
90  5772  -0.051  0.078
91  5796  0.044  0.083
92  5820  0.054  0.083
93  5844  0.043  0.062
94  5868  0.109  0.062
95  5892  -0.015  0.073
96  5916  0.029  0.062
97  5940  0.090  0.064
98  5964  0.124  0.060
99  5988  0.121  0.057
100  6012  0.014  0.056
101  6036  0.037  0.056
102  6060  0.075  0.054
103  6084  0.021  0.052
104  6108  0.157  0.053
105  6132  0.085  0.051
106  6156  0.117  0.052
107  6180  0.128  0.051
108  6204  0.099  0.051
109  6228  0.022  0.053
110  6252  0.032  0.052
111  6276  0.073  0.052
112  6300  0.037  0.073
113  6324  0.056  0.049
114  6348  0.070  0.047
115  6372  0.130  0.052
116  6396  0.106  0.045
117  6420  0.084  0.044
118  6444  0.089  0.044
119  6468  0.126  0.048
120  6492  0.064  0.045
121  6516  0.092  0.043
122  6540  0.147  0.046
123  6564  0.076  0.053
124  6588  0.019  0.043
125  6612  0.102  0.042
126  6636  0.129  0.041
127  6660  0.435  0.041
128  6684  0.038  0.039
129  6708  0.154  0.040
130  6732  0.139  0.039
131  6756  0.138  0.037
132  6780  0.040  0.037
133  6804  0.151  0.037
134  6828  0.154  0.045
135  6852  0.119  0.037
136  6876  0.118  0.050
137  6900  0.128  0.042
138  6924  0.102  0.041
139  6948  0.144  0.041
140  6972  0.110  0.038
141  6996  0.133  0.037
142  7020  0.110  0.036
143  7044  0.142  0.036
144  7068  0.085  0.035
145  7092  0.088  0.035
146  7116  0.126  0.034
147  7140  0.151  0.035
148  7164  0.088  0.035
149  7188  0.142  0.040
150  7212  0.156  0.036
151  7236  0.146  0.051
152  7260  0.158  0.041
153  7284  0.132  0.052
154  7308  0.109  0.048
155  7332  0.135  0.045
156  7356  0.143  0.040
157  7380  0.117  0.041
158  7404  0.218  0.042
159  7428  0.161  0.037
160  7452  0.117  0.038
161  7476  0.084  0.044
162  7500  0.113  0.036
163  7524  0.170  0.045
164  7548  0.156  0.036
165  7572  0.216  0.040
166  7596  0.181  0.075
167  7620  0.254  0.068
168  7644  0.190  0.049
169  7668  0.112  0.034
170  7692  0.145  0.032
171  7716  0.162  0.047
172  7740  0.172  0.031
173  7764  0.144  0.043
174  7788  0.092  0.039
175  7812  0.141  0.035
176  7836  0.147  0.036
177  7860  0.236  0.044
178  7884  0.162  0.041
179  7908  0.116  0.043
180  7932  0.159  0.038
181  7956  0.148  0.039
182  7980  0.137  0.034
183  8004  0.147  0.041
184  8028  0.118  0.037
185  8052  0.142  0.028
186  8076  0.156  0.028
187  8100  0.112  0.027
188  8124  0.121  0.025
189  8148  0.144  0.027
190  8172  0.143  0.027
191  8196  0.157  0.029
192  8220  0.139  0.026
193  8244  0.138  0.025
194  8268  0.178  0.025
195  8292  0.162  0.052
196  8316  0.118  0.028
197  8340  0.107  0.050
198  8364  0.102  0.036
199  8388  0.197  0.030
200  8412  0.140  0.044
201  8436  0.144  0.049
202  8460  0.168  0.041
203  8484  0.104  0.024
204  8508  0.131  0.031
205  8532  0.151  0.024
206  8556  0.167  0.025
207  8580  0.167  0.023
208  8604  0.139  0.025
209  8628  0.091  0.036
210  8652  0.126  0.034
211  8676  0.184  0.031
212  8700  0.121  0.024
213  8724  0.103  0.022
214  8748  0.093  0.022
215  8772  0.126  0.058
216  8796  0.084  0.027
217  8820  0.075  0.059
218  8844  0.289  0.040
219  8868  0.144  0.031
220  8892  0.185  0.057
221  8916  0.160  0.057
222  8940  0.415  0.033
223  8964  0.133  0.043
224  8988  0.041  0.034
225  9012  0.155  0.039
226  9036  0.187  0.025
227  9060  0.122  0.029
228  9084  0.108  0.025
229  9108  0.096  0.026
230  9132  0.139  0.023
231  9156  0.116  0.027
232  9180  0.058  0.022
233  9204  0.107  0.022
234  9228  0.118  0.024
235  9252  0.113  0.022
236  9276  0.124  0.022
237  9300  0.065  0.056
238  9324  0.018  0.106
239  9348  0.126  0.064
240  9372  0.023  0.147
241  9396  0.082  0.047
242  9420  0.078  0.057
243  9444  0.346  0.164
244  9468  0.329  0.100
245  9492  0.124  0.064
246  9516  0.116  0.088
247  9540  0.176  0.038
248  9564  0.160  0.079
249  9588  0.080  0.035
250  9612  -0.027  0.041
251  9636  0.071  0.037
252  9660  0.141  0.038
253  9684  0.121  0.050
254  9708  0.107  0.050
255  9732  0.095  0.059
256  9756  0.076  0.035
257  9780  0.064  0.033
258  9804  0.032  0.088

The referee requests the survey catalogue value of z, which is 0.784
